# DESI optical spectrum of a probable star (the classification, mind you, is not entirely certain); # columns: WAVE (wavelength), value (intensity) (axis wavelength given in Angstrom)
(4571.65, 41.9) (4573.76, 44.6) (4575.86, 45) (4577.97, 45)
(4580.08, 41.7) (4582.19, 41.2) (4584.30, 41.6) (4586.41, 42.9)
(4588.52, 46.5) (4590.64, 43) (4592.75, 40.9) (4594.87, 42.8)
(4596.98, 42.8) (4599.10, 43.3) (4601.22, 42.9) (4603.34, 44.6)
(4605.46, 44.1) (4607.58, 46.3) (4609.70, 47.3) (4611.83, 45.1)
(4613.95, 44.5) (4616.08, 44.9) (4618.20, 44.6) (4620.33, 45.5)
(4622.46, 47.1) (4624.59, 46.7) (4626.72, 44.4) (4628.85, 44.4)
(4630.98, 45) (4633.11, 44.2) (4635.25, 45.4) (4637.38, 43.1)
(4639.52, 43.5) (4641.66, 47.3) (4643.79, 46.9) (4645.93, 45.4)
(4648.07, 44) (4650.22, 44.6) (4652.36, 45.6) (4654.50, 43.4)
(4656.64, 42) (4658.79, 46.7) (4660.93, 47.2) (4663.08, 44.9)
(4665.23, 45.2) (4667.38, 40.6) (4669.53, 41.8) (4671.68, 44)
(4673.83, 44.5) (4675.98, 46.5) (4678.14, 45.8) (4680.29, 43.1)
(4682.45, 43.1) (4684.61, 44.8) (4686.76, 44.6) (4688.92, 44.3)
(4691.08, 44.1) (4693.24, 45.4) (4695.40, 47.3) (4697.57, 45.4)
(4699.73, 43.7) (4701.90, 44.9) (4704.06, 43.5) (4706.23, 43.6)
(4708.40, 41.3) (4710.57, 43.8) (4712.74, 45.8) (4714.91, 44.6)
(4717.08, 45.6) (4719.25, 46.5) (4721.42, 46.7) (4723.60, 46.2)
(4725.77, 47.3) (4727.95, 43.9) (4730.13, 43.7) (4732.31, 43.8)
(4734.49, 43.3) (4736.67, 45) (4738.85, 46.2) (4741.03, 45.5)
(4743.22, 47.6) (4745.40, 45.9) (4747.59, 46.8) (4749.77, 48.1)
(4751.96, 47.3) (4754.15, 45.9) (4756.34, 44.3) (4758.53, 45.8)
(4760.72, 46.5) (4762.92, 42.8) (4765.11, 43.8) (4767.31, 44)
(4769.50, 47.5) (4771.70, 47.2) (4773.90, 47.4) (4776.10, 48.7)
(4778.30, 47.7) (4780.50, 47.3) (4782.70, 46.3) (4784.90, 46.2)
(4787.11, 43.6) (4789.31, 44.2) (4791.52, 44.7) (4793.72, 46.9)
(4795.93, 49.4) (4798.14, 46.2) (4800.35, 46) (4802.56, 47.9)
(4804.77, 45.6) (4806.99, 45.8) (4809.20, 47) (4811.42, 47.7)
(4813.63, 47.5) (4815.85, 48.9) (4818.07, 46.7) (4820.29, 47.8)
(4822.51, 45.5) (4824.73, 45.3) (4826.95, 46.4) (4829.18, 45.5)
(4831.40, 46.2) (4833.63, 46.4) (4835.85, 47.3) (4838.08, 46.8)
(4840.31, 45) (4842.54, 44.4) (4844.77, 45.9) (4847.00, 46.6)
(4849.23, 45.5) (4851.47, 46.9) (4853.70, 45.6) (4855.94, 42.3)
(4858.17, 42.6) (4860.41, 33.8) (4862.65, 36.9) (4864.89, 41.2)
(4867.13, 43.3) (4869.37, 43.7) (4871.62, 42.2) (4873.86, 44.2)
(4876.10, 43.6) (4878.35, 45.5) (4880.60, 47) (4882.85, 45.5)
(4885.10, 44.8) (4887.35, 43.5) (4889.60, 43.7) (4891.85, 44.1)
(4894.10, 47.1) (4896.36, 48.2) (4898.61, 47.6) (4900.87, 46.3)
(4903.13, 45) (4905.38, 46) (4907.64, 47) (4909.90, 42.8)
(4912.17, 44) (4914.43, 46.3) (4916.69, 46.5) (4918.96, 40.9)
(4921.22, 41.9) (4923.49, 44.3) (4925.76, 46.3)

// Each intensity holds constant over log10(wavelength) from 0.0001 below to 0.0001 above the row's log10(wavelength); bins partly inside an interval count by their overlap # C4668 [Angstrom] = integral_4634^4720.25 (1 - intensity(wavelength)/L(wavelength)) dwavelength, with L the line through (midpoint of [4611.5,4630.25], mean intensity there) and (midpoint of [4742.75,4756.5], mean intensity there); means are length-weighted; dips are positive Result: 2.4 Angstrom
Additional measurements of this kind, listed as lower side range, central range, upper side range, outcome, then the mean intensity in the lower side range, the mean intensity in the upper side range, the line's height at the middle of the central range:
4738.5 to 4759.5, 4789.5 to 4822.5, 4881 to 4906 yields -0.57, 46.4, 45.7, 46.1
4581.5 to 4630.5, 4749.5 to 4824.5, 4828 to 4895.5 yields -3.61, 44.3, 44.2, 44.3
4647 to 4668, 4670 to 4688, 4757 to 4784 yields 0.15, 44.5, 46.2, 44.8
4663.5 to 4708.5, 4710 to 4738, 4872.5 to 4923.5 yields -0.47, 44.2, 45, 44.4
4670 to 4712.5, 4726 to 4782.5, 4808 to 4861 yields -1.15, 44.4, 45.7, 45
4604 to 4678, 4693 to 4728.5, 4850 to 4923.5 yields -0.29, 44.9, 44.1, 44.7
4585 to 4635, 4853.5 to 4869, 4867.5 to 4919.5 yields 1.49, 44.5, 45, 45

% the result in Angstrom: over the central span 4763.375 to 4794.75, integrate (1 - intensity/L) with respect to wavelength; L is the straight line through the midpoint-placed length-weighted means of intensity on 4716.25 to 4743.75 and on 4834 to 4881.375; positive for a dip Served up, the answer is -0.8 Angstrom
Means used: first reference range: 45.4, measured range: 46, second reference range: 43.8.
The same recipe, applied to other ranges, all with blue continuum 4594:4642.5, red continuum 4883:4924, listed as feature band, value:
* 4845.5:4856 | -0.2 Angstrom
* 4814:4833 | -0.7 Angstrom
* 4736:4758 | -0.7 Angstrom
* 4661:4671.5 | 0.3 Angstrom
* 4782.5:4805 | -0.6 Angstrom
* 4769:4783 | -0.8 Angstrom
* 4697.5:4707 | 0.2 Angstrom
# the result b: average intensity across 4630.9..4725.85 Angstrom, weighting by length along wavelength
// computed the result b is 44.7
